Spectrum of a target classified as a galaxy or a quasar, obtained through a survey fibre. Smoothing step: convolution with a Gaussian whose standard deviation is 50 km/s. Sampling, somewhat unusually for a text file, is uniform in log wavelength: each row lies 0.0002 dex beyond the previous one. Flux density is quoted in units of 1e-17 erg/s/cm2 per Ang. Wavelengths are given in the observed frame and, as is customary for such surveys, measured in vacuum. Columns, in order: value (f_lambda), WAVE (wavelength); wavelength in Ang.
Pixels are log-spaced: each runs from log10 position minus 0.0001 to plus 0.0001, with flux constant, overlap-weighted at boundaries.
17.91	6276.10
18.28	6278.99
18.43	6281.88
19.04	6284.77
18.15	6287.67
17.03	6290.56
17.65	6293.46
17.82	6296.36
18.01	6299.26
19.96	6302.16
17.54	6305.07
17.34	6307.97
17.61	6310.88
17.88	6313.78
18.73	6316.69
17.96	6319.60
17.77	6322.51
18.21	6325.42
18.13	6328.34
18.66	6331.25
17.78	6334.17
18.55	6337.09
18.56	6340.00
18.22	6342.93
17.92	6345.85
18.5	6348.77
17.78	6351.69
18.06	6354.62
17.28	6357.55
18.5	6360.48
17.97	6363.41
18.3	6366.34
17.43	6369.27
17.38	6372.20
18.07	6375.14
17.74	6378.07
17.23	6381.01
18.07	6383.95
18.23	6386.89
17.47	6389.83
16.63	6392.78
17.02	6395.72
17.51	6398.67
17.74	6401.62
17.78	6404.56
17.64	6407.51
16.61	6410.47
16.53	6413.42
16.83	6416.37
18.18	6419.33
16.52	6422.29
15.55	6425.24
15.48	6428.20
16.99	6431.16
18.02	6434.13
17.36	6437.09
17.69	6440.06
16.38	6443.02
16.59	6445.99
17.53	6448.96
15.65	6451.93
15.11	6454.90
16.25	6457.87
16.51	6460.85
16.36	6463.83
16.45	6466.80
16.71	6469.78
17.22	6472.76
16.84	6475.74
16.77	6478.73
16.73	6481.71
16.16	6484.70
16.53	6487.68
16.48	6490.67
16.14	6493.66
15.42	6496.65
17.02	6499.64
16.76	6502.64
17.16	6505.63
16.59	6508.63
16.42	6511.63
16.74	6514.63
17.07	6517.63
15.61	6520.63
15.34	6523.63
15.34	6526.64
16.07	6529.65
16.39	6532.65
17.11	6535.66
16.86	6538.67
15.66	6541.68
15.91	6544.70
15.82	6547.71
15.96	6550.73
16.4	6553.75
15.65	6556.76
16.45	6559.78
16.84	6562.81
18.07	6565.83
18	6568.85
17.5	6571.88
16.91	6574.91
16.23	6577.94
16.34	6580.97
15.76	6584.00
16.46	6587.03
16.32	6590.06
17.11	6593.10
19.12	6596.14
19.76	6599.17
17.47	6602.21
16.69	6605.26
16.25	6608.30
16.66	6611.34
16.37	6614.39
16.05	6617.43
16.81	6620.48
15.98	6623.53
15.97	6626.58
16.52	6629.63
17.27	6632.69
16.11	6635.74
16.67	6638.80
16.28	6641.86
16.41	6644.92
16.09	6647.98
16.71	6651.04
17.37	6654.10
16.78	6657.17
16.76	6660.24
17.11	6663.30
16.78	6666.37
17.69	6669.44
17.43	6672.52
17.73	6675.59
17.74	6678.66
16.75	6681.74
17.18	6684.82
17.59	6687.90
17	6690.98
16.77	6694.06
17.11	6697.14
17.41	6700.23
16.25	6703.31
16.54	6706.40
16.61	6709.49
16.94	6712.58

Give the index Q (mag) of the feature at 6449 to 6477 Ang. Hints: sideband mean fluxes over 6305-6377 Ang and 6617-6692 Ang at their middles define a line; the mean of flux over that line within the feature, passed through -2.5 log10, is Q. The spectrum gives 0.07 mag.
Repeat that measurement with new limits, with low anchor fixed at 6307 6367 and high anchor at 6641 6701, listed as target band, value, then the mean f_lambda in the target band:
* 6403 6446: 0.05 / 17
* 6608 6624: 0.05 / 16.4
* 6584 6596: 0.03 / 16.8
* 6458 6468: 0.08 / 16.4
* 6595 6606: -0.07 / 18.3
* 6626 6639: 0.04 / 16.5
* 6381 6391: 0.01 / 17.8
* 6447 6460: 0.10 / 16.2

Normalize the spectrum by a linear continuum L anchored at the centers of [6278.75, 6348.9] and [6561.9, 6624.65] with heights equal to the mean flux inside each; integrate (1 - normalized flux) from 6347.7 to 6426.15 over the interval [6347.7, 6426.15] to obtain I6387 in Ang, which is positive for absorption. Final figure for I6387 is 1.5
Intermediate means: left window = 18.1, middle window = 17.5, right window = 17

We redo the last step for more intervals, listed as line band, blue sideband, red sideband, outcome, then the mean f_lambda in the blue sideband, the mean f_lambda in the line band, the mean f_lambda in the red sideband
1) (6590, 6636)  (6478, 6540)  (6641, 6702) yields -0.4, 16.4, 16.9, 17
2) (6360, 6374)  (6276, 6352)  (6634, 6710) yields 0.1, 18.1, 17.9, 16.9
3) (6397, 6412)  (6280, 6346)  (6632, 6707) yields 0.3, 18.1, 17.4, 16.9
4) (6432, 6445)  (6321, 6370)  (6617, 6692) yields 0.3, 18.1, 17.3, 16.8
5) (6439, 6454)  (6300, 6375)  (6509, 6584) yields 0.5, 18.1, 16.7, 16.4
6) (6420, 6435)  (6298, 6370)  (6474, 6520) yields 0.6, 18.1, 16.5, 16.6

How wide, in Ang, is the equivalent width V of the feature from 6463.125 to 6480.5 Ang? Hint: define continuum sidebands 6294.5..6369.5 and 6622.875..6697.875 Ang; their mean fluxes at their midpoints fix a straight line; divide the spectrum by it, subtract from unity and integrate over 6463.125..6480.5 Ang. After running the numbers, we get 0.8 Ang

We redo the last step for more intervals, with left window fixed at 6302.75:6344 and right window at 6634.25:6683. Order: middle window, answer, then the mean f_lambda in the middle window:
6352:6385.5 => 0.2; 17.8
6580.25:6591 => 0.6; 16.2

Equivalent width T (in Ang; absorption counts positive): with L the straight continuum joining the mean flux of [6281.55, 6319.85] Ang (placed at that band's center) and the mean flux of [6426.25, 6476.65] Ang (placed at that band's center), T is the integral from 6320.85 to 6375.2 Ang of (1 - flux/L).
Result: -1.3 Ang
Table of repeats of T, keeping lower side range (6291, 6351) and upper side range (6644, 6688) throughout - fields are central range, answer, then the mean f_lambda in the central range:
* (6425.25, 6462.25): 2.4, 16.6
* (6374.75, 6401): 0.6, 17.5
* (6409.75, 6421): 0.5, 17.1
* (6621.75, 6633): 0.5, 16.3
